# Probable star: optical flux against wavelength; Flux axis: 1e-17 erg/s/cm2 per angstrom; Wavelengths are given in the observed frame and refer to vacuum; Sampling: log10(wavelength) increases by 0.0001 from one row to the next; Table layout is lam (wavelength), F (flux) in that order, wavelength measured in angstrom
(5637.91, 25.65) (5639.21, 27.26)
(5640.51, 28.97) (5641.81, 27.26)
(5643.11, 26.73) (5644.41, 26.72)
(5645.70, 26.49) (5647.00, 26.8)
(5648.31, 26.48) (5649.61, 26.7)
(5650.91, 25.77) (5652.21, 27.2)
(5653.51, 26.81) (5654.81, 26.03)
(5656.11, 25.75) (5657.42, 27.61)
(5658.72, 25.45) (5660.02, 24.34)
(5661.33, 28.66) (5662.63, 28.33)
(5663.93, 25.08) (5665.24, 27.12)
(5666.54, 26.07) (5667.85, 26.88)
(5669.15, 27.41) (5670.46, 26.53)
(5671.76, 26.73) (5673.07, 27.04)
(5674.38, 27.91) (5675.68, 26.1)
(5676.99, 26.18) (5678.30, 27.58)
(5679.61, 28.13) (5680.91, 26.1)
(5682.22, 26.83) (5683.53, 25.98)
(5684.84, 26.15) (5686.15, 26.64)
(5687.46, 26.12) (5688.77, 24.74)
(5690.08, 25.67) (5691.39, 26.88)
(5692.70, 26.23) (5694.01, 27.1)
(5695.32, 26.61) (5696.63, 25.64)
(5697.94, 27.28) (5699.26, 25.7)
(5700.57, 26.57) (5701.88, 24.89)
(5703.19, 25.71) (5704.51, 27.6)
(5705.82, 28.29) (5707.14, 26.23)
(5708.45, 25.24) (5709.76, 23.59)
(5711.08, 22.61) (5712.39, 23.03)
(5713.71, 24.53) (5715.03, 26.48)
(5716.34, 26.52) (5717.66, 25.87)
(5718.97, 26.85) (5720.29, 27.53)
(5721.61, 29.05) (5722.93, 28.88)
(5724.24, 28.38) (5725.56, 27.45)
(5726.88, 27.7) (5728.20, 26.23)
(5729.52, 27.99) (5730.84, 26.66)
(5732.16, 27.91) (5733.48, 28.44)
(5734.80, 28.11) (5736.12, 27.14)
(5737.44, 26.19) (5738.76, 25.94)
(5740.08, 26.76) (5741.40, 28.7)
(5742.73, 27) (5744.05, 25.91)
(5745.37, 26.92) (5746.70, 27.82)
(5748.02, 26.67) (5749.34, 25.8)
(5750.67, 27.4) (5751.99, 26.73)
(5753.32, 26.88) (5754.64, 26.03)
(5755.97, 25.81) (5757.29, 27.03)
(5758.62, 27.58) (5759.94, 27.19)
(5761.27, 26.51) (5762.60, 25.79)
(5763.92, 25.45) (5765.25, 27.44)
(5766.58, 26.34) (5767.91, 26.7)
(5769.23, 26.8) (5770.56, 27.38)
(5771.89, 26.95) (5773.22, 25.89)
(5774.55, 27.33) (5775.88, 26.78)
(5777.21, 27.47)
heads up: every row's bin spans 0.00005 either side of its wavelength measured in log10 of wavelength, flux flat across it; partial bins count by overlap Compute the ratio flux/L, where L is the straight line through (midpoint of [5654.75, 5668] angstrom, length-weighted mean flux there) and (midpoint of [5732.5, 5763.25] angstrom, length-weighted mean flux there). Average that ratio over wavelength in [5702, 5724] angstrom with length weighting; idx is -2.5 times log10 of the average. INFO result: 0.024 mag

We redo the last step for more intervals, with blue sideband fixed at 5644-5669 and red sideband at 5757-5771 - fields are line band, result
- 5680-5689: 0.02 mag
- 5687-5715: 0.04 mag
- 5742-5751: 0.00 mag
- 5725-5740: -0.02 mag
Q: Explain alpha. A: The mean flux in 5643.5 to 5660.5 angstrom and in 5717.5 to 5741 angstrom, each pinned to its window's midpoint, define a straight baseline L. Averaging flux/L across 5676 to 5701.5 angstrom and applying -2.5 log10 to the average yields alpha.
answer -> 0.02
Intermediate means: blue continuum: 26.4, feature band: 26.4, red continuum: 27.4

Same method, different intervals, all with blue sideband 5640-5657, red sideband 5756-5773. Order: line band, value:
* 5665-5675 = -0.01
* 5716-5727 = -0.04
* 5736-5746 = 0.00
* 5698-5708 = 0.01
